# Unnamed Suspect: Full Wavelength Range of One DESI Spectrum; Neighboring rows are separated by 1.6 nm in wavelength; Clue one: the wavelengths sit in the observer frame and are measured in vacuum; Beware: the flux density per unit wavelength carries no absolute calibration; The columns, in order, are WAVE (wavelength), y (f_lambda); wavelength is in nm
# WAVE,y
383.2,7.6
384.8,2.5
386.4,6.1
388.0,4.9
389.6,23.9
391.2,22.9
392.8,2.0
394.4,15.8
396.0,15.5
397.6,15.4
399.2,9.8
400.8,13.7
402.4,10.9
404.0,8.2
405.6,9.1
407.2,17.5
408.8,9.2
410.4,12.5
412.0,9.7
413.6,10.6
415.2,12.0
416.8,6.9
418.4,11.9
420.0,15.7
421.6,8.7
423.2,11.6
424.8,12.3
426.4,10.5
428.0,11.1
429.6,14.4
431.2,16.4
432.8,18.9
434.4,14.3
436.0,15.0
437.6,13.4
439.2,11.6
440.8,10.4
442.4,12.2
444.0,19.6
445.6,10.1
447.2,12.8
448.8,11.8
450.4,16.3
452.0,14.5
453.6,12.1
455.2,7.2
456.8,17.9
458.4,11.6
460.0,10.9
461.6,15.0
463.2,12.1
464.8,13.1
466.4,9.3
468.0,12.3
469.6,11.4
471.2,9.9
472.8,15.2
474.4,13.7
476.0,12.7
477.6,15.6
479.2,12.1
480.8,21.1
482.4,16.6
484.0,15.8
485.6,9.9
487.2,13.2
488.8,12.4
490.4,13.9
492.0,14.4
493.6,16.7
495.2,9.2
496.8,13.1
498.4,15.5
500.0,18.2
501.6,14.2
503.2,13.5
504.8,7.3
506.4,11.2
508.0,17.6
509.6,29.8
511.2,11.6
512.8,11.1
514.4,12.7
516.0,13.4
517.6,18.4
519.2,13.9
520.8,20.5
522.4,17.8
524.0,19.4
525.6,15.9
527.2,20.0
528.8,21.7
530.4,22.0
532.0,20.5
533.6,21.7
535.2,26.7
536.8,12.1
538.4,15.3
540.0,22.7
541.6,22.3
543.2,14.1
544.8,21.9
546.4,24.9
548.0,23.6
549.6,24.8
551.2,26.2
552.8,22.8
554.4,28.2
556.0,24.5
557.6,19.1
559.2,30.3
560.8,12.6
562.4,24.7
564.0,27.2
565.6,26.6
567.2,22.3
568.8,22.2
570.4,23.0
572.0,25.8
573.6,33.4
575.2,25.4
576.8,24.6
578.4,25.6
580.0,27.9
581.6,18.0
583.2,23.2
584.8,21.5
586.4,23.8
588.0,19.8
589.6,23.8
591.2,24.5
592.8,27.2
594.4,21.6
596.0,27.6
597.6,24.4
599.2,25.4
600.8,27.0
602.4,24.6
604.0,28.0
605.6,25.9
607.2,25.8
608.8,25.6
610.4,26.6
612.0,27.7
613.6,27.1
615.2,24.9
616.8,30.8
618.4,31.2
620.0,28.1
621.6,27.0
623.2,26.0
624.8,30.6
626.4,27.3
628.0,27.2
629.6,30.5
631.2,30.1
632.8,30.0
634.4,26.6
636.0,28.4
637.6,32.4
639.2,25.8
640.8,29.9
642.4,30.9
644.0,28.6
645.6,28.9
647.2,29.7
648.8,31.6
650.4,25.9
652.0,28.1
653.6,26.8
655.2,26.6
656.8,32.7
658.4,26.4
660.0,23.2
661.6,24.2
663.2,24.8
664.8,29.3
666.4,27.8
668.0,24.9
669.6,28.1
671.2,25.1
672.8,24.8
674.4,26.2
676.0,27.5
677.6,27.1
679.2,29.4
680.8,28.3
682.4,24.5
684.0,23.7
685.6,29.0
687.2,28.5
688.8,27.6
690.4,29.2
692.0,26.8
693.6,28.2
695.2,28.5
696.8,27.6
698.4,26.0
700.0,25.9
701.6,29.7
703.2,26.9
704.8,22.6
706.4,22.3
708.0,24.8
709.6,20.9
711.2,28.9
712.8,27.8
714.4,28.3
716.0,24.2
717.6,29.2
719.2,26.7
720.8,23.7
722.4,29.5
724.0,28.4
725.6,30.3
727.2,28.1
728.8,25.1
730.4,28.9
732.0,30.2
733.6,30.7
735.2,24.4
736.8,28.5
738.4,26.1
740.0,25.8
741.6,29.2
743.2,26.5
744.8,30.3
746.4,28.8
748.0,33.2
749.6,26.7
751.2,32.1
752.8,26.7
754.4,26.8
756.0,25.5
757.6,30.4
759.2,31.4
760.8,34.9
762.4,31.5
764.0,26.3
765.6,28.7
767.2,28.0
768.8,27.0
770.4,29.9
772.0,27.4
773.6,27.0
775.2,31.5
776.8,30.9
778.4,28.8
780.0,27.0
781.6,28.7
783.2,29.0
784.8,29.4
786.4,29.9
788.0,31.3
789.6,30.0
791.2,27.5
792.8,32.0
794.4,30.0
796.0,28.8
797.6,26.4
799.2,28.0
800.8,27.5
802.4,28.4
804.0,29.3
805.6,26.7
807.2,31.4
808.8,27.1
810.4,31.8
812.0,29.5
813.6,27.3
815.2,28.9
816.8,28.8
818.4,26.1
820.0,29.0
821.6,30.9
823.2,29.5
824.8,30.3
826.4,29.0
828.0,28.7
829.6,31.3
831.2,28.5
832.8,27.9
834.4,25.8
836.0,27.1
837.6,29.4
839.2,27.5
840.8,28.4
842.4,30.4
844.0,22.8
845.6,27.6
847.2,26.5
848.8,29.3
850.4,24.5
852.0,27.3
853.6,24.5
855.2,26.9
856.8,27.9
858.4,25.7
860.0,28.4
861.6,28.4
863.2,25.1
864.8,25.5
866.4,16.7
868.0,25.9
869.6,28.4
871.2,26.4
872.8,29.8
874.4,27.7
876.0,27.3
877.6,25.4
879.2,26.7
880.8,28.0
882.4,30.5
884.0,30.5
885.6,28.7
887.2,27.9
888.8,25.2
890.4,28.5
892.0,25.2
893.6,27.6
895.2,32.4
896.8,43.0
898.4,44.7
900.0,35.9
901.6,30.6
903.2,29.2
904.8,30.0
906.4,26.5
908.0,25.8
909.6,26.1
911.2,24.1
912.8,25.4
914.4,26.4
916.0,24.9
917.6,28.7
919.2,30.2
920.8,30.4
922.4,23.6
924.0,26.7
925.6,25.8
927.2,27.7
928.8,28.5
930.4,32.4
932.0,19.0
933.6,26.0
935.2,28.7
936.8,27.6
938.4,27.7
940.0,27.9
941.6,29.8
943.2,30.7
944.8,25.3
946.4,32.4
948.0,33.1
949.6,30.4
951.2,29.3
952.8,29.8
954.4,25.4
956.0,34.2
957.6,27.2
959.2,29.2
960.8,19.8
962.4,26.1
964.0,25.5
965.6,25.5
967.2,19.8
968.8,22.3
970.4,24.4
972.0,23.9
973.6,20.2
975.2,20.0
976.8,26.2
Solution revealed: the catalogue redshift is 0.367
